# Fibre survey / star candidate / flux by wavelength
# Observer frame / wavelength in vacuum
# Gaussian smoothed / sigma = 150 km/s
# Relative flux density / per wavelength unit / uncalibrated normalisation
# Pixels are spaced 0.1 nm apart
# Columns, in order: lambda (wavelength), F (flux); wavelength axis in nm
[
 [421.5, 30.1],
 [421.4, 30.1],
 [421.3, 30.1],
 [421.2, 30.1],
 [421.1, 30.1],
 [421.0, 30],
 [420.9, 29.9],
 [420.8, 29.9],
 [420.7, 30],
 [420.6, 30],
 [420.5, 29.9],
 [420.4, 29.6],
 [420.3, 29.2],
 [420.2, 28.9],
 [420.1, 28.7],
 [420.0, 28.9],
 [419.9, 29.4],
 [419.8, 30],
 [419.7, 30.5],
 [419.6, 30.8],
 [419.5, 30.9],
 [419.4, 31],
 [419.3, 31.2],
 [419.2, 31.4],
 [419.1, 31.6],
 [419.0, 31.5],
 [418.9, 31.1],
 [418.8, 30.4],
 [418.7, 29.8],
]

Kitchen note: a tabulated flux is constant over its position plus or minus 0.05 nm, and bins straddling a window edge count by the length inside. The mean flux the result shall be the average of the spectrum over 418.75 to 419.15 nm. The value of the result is 31.1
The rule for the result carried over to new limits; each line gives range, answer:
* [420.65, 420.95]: 29.9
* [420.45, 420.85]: 30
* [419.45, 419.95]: 30.3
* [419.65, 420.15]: 29.5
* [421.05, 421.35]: 30.1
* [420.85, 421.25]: 30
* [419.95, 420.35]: 28.9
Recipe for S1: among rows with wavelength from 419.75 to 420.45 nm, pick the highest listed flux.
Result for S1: 30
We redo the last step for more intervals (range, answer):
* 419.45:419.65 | 30.9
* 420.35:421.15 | 30.1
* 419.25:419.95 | 31.2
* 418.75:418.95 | 31.1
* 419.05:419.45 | 31.6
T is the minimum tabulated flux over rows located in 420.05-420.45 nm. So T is 28.7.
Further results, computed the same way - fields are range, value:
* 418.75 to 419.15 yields 30.4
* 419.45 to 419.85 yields 30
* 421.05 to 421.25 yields 30.1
